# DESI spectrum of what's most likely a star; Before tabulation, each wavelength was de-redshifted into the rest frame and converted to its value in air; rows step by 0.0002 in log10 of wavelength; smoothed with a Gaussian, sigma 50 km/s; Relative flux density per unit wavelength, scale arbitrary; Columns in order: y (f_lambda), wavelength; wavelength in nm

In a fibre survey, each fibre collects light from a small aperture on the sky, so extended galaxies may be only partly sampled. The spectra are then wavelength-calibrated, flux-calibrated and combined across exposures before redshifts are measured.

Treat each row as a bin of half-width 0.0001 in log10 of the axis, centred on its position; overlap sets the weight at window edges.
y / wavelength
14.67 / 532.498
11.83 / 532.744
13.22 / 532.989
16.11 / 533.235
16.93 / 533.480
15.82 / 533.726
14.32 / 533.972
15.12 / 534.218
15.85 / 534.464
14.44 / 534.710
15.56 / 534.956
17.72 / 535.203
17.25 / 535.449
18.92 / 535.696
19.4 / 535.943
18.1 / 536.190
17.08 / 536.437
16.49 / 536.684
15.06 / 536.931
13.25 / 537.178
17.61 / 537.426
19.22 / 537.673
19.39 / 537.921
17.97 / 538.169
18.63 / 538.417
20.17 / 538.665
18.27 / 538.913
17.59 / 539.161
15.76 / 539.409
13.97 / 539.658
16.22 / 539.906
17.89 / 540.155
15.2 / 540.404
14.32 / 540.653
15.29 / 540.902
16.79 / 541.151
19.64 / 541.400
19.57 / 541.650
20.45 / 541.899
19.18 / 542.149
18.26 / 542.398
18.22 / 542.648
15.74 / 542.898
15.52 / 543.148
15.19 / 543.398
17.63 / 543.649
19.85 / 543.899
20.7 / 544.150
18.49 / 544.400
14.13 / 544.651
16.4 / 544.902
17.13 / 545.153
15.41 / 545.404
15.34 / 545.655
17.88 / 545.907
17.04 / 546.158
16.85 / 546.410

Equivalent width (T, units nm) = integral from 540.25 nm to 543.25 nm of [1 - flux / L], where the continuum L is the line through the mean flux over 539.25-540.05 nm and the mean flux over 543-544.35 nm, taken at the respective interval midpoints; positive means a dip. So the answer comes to -0.123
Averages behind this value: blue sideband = 15.5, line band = 17.4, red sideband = 17.8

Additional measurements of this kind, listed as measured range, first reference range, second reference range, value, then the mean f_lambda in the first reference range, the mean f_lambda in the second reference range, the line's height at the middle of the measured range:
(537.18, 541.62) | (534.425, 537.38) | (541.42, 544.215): 0.05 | 16.6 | 18.2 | 17.4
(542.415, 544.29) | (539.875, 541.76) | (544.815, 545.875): -0.13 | 16.9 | 16.2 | 16.5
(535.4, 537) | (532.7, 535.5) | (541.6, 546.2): -0.17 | 15.4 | 17.5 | 15.8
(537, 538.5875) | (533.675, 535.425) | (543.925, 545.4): -0.14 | 15.6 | 17.4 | 16.2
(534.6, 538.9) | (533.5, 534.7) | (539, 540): -0.50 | 15.3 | 16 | 15.6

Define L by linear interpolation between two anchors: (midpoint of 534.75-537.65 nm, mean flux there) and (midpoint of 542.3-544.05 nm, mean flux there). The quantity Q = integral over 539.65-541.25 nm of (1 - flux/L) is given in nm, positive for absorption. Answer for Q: 0.13 nm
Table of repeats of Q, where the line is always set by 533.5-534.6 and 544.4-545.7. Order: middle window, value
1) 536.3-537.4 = -0.01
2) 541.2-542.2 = -0.24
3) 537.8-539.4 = -0.29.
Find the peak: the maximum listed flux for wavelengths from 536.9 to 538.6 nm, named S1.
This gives 19.39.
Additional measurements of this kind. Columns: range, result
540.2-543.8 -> 20.45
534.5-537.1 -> 19.4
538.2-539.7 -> 20.17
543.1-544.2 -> 20.7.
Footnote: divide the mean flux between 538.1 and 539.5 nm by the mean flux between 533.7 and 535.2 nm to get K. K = 1.2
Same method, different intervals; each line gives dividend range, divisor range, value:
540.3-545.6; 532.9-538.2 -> 1.04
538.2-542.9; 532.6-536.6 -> 1.09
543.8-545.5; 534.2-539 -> 1.01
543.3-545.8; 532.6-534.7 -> 1.15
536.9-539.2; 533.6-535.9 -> 1.10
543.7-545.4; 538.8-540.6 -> 1.08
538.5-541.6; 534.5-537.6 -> 1.01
